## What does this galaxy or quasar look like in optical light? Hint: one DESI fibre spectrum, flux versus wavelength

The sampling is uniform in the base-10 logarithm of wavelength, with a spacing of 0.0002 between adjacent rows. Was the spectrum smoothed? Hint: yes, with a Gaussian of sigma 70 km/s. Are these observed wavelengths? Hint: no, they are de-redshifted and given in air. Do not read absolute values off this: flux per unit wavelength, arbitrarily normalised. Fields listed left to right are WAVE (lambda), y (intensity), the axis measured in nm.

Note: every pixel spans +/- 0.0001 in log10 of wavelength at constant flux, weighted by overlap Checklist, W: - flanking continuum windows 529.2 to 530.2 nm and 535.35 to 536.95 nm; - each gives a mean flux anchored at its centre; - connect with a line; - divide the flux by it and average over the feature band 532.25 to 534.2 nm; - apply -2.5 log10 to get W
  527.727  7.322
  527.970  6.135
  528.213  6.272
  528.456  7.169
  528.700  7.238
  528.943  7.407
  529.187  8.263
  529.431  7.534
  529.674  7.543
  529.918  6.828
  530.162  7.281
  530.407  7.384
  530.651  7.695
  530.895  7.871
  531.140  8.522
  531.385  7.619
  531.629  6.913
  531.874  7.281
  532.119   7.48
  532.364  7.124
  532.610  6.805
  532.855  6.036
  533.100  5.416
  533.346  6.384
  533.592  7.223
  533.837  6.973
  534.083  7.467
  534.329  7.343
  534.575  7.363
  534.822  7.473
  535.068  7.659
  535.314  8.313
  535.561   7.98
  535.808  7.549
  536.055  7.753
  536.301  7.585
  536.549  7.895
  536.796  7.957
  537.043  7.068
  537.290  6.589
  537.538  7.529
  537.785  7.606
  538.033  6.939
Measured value 0.14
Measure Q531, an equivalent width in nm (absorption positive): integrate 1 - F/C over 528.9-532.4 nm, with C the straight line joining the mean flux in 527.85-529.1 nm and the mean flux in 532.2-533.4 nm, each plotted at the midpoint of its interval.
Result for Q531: -0.47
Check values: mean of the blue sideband 6.89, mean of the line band 7.53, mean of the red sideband 6.39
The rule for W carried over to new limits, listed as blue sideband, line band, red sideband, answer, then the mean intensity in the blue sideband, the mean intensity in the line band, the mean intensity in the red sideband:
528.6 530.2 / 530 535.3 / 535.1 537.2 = 0.05 mag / 7.46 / 7.23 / 7.74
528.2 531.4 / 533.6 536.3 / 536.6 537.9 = -0.02 mag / 7.51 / 7.57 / 7.38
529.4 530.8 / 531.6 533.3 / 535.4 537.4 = 0.12 mag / 7.38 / 6.69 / 7.57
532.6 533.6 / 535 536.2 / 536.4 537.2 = -0.10 mag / 6.23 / 7.86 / 7.59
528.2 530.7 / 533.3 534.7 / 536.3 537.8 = 0.04 mag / 7.36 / 7.17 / 7.44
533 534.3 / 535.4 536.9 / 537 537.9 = -0.11 mag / 6.76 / 7.79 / 7.21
